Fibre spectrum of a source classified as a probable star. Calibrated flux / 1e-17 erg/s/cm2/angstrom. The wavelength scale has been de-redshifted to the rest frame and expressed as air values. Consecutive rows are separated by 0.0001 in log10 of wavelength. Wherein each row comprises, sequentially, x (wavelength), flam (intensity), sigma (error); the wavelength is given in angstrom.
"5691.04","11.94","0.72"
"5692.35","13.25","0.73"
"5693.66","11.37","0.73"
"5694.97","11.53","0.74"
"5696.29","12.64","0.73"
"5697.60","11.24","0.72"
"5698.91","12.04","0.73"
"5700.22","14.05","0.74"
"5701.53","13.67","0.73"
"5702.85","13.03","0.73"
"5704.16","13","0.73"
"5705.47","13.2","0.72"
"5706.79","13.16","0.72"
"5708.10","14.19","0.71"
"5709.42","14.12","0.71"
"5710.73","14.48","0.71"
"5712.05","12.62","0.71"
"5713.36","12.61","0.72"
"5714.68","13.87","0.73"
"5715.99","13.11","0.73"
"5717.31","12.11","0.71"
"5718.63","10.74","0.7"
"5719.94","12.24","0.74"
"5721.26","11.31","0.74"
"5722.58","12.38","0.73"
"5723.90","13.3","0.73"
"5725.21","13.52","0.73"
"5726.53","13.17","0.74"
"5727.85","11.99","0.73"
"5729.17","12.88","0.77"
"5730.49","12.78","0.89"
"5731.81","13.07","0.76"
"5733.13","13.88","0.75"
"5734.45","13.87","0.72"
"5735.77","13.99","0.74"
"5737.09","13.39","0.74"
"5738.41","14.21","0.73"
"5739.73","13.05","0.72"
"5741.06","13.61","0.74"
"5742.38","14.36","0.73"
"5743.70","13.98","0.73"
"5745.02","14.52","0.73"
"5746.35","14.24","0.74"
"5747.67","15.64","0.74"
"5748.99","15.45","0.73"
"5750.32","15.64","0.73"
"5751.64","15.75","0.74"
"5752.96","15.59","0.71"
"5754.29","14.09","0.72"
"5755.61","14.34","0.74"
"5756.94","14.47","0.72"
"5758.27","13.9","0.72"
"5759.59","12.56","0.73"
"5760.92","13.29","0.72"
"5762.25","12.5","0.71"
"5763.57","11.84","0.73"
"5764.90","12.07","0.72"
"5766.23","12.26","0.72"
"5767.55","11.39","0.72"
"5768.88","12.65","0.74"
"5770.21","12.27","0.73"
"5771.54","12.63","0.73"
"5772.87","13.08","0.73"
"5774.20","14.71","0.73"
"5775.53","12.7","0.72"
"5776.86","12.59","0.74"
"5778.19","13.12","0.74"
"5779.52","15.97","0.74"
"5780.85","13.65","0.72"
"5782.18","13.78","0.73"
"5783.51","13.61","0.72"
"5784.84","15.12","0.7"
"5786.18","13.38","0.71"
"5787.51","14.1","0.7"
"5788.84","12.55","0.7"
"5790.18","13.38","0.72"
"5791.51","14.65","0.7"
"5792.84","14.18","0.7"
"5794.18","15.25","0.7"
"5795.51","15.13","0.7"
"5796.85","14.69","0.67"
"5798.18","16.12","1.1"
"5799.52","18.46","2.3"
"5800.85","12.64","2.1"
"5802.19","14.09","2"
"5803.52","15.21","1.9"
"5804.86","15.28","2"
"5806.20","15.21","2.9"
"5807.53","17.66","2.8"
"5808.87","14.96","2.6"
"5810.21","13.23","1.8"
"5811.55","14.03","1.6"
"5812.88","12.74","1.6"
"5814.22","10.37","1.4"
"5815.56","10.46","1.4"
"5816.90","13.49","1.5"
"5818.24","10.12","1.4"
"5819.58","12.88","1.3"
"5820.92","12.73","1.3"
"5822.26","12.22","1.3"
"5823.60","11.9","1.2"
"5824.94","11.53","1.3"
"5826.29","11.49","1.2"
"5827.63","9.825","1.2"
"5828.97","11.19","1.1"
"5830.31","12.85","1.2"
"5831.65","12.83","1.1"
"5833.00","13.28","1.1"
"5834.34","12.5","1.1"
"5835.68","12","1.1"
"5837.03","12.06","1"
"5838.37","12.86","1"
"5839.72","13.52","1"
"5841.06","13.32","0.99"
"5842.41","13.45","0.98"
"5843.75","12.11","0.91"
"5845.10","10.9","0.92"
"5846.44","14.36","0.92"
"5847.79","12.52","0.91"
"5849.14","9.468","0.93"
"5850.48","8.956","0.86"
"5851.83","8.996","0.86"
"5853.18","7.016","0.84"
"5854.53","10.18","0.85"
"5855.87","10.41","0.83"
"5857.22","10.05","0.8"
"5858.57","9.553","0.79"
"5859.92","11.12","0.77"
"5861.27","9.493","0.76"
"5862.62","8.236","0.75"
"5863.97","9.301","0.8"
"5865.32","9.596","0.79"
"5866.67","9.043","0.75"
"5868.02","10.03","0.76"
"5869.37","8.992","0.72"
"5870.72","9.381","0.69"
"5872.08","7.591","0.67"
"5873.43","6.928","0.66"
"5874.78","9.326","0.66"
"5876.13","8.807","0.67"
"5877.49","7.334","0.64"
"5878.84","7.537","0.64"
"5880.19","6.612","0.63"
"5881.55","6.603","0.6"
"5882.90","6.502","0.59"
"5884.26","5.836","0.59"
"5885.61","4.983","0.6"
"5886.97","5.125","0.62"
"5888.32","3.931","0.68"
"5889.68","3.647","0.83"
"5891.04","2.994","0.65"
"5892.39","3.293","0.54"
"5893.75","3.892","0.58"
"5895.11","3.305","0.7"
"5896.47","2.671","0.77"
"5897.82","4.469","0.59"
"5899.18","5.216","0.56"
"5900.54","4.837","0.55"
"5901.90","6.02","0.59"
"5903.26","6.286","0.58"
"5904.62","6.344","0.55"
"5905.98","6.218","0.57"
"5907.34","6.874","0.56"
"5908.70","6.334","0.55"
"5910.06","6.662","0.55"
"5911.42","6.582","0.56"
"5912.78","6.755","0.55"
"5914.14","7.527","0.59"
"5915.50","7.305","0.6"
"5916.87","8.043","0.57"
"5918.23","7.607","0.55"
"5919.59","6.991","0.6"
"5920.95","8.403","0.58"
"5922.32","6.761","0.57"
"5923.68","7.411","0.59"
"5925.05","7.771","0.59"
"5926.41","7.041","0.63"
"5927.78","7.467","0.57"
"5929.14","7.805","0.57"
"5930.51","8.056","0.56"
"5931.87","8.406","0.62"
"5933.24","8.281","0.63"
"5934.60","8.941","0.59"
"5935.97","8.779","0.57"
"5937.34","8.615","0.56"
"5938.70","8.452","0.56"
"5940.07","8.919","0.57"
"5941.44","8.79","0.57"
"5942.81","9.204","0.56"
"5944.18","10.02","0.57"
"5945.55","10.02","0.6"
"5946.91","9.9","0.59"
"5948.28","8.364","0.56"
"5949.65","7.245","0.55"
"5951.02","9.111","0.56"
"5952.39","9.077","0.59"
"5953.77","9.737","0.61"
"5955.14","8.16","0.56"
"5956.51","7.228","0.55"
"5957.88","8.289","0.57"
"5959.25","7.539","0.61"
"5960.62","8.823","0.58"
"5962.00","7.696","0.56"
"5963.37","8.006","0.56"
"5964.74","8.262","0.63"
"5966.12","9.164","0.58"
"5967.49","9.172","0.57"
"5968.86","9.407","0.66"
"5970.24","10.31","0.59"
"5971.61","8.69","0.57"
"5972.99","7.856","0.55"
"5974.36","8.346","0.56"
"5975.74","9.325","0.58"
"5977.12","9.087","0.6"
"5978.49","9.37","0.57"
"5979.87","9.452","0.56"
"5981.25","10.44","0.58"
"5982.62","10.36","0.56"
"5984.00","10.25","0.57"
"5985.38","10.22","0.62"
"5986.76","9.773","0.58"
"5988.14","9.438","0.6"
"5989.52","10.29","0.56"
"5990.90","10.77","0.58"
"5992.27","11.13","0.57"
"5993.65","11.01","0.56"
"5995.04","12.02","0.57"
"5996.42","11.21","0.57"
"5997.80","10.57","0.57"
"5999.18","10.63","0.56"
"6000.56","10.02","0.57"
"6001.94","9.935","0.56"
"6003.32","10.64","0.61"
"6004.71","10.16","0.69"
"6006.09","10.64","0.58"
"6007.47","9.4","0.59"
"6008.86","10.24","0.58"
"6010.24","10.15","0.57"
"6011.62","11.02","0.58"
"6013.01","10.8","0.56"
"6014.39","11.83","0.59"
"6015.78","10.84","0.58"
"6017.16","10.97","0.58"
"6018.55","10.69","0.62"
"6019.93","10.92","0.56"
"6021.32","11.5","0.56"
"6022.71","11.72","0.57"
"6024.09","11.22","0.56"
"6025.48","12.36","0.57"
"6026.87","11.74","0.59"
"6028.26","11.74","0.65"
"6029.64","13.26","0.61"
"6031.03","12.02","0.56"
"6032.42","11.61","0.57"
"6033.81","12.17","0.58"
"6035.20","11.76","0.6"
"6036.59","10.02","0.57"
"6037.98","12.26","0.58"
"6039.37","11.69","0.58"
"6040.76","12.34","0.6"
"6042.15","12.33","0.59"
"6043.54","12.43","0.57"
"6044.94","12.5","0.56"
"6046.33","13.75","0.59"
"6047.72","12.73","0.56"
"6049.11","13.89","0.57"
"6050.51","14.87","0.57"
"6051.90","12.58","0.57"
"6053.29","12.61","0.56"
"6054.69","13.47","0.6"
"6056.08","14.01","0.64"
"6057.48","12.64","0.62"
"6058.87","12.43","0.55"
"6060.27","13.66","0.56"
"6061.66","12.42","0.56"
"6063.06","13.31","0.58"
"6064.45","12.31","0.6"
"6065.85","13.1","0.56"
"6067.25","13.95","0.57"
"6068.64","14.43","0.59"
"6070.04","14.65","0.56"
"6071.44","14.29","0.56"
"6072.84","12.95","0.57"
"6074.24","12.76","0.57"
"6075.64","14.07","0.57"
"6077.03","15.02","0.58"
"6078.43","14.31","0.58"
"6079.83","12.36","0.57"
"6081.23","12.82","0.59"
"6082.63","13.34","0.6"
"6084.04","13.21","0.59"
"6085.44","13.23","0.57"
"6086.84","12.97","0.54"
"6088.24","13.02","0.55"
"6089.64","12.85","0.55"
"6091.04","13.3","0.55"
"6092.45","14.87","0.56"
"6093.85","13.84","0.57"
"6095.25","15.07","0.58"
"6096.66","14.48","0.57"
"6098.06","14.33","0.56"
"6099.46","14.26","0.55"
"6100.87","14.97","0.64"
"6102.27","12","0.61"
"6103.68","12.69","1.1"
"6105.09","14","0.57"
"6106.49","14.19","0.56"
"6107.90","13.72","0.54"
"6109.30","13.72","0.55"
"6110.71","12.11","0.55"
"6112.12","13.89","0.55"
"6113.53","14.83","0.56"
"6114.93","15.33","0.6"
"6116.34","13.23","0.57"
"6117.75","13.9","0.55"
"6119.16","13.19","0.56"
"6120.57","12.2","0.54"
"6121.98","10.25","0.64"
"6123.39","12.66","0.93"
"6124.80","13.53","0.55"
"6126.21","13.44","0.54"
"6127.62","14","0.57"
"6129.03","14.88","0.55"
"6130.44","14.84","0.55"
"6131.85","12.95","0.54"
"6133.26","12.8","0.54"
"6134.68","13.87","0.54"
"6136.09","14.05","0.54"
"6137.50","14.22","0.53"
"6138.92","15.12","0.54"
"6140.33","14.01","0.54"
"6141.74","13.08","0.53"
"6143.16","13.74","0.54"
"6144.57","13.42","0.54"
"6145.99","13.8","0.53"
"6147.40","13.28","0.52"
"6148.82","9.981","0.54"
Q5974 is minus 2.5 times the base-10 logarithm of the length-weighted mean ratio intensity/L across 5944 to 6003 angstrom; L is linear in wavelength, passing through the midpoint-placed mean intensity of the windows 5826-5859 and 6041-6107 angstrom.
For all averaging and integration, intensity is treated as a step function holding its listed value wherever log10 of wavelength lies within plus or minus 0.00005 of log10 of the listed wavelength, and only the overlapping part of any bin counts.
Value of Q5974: 0.31 mag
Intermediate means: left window 11.4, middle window 9.44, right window 13.5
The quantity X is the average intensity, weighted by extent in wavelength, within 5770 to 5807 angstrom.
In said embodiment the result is 14.2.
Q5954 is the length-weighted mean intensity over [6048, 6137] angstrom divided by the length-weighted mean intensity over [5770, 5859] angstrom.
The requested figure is 1.05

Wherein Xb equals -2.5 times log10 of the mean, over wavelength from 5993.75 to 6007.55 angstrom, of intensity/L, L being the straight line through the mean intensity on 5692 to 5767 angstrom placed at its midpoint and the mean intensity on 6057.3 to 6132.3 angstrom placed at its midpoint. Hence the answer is 0.26 mag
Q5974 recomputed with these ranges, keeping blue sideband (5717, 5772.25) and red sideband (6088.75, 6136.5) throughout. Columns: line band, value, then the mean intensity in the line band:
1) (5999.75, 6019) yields 0.28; 10.5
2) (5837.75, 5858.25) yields 0.20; 11.2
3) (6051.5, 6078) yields 0.02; 13.4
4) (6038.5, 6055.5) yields 0.05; 12.9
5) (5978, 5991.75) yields 0.32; 10.1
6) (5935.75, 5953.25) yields 0.45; 8.97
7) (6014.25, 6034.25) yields 0.17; 11.6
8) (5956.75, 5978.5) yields 0.48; 8.66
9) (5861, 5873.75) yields 0.45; 8.89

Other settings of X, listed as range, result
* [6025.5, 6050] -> 12.3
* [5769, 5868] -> 12.6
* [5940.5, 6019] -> 9.67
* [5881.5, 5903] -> 4.56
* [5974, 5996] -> 10.1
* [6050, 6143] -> 13.6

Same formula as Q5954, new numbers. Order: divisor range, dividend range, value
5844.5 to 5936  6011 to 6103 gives 1.72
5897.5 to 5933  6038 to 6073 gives 1.90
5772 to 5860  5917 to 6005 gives 0.70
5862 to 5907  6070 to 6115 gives 2.15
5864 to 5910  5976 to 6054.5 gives 1.78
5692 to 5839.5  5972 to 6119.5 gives 0.92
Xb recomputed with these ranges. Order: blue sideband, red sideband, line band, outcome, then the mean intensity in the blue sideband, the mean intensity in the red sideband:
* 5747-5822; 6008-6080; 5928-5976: 0.44 mag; 13.8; 12.5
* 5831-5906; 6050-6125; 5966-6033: 0.10 mag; 8.43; 13.5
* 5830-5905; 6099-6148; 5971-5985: 0.15 mag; 8.52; 13.6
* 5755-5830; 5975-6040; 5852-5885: 0.41 mag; 13.4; 10.8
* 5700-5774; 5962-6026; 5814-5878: 0.12 mag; 13.4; 10.2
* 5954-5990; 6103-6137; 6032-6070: -0.12 mag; 9.04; 13.5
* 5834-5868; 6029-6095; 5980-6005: 0.18 mag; 10.8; 13.1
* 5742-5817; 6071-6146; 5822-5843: 0.13 mag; 14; 13.6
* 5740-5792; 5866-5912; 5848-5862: -0.17 mag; 13.7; 6.18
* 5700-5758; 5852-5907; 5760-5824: -0.25 mag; 13.6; 6.98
